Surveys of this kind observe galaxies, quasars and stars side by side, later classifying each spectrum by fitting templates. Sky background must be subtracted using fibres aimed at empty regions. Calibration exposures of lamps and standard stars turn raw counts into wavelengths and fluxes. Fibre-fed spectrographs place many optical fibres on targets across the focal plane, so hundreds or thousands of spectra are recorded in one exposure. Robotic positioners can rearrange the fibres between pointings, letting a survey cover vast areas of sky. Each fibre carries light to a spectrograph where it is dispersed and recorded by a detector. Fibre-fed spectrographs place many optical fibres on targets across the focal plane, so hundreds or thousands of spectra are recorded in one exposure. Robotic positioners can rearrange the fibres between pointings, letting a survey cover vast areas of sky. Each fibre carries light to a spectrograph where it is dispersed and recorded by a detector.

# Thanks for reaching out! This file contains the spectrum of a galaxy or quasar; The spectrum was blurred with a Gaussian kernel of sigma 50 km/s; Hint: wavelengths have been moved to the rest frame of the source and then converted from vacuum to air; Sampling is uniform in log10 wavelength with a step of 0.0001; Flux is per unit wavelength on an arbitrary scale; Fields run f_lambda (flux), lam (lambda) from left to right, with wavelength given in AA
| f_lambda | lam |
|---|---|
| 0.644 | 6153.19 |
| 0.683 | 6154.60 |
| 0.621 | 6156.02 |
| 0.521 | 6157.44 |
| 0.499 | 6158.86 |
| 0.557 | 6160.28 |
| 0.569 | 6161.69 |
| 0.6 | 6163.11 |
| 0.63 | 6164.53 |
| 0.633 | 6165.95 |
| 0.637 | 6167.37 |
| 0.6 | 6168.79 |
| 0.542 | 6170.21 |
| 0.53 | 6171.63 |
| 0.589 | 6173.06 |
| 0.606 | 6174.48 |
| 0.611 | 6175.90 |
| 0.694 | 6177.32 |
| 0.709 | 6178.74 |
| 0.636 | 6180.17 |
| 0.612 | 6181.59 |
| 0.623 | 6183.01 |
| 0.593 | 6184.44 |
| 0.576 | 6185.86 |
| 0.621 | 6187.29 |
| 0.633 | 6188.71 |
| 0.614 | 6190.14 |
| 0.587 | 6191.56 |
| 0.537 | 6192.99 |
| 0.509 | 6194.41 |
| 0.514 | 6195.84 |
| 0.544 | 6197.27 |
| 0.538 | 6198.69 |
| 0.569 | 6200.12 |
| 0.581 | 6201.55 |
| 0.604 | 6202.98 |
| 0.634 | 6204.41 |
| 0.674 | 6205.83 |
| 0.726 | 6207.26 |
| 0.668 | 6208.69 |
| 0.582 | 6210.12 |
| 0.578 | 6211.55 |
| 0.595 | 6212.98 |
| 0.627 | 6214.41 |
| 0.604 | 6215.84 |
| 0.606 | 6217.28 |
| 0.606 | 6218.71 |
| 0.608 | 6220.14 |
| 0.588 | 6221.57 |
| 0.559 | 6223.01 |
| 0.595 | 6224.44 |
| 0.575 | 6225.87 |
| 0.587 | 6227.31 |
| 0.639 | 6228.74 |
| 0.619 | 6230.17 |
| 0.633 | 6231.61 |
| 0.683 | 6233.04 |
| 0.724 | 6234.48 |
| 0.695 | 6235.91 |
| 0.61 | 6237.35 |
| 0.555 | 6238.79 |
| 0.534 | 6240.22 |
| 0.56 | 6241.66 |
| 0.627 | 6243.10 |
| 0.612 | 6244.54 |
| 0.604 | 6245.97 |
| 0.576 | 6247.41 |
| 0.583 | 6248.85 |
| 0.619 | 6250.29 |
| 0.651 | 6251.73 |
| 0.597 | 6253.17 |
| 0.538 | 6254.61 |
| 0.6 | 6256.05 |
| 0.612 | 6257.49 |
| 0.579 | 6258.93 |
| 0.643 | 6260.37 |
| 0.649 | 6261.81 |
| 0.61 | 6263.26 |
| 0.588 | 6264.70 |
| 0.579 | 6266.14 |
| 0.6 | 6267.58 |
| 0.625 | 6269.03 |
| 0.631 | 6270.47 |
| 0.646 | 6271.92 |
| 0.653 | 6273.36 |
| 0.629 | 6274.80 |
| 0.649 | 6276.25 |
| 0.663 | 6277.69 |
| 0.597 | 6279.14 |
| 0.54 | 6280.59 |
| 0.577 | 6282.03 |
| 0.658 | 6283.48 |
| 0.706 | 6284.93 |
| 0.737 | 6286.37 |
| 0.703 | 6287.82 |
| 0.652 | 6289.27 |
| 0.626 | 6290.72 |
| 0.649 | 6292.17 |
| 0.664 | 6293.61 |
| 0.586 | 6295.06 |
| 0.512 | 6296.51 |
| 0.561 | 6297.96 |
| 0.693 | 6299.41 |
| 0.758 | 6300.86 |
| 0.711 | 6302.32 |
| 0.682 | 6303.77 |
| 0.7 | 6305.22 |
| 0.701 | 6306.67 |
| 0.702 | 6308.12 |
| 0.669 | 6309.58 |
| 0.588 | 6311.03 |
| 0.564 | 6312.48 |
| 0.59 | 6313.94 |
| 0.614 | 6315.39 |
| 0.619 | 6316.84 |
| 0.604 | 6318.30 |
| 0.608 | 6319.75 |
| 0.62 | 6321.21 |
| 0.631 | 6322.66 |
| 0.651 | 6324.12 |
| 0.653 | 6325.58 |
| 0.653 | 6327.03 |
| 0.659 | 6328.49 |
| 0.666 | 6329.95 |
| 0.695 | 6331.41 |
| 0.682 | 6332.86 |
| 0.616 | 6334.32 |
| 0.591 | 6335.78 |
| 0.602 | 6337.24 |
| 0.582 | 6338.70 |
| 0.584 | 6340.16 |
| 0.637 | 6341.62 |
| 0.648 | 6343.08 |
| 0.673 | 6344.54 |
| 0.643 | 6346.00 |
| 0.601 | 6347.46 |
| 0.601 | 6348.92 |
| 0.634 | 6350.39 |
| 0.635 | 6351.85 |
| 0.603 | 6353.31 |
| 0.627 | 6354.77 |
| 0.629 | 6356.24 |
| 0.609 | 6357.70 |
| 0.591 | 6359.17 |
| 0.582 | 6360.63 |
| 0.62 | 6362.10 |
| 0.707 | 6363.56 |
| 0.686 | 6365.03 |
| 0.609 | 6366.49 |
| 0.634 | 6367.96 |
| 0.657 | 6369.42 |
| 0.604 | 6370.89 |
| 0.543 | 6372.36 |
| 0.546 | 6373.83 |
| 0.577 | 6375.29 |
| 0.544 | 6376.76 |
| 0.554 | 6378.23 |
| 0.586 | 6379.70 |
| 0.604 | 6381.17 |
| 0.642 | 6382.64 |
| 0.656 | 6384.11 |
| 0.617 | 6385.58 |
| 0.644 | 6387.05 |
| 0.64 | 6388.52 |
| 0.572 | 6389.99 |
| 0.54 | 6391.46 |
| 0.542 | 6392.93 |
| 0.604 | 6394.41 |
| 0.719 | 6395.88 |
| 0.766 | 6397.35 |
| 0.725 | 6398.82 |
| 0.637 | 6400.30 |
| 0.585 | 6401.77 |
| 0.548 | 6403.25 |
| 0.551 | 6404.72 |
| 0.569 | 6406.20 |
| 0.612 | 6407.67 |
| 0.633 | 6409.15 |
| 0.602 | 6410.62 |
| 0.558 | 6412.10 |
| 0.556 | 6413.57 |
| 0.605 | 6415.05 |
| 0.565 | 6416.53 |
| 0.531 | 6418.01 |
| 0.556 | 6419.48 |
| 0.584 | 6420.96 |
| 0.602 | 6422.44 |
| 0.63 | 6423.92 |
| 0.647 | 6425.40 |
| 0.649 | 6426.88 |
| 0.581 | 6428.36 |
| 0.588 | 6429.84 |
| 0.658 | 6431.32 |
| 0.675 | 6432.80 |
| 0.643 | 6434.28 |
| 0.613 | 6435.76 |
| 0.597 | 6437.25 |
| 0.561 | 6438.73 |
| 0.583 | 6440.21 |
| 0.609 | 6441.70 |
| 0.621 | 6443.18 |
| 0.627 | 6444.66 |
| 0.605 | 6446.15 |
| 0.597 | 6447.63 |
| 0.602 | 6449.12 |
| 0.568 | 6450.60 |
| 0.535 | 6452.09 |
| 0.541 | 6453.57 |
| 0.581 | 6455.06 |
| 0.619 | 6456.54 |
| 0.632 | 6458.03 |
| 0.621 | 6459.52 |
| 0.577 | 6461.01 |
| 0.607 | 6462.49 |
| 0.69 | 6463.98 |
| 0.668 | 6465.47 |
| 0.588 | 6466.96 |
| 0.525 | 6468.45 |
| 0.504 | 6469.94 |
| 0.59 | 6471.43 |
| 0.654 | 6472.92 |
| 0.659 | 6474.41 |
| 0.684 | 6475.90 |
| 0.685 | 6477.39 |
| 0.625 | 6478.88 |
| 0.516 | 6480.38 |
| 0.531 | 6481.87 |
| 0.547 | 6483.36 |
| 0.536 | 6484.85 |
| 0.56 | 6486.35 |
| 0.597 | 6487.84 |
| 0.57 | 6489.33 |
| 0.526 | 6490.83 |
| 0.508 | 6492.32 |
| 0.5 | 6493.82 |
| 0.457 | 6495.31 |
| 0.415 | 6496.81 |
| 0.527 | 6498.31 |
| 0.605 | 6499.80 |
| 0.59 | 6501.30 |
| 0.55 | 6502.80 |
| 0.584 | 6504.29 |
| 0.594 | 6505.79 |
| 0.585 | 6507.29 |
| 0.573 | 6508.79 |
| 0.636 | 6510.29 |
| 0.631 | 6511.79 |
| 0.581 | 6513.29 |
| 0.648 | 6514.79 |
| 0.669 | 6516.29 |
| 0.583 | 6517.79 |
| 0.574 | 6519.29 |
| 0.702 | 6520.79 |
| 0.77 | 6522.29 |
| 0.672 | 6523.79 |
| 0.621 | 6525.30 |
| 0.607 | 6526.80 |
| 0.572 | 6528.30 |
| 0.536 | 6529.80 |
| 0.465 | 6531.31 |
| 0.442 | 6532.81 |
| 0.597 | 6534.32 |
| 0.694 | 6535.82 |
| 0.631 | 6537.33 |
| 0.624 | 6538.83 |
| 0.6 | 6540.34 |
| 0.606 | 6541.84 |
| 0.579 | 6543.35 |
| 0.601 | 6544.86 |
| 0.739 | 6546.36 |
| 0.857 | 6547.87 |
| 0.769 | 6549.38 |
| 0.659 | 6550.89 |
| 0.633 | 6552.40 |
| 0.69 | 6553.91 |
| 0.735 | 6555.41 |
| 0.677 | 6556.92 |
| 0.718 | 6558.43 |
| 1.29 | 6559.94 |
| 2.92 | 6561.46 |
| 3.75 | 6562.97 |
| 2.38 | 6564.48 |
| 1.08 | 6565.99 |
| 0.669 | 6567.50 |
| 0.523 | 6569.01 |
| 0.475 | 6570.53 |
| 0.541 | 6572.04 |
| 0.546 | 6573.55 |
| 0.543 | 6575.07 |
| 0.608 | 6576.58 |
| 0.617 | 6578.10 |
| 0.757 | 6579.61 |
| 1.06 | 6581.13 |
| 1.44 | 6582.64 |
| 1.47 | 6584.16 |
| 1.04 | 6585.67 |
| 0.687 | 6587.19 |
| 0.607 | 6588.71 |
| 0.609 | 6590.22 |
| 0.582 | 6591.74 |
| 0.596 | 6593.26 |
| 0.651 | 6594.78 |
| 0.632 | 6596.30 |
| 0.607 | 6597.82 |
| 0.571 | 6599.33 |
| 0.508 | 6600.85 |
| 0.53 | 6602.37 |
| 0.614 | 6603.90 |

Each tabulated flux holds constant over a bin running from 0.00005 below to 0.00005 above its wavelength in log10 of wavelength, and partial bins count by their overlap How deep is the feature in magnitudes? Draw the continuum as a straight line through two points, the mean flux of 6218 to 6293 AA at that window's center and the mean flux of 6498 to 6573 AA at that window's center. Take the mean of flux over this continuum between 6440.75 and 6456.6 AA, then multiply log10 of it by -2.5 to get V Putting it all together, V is 0.24 mag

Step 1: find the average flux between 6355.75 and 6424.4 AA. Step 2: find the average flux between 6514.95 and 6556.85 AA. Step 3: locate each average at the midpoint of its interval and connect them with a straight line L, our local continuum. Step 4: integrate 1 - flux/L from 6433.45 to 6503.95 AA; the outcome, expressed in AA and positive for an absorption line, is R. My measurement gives 4.7 AA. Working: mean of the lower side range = 0.606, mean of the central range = 0.582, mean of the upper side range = 0.639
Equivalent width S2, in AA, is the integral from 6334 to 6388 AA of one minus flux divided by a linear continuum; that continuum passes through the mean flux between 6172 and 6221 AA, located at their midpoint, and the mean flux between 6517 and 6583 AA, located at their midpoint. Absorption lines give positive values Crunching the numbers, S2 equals 7.6 AA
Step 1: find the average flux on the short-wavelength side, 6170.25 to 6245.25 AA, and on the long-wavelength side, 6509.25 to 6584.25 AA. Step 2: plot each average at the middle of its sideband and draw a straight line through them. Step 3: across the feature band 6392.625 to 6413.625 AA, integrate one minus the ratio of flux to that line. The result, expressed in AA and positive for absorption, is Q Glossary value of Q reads 3.4 AA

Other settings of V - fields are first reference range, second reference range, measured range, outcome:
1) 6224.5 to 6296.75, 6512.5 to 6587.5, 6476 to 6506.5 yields 0.399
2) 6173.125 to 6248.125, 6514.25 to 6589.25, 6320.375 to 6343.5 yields 0.094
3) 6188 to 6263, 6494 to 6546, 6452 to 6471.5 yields 0.002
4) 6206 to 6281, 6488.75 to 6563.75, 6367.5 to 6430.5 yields 0.132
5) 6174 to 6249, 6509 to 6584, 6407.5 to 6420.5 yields 0.267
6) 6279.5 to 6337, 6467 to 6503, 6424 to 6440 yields -0.062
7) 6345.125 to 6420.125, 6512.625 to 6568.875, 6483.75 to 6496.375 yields 0.420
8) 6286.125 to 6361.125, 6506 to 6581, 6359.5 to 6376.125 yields 0.091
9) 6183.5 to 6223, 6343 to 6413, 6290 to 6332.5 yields -0.061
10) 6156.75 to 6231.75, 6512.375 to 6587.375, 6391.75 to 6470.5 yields 0.255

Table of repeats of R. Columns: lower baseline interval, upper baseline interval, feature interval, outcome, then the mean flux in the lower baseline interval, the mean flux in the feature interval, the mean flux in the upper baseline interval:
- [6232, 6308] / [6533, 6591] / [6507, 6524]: 4.6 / 0.63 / 0.636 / 0.917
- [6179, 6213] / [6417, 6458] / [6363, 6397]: -0.6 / 0.599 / 0.611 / 0.6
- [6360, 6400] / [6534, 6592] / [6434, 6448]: 2.2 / 0.62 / 0.604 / 0.918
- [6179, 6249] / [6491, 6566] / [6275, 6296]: 0.1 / 0.604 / 0.642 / 0.777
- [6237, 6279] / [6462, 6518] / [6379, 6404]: -1.4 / 0.608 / 0.625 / 0.581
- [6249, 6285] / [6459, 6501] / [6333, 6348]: -0.5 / 0.615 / 0.62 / 0.574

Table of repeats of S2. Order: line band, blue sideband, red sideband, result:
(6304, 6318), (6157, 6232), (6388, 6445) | -0.8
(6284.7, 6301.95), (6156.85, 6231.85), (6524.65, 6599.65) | 0.3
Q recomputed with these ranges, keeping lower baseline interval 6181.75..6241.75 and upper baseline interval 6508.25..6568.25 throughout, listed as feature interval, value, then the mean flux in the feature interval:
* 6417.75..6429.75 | 2.55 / 0.6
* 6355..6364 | 1.17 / 0.62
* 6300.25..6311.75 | -0.26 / 0.688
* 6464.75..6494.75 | 8.40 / 0.578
